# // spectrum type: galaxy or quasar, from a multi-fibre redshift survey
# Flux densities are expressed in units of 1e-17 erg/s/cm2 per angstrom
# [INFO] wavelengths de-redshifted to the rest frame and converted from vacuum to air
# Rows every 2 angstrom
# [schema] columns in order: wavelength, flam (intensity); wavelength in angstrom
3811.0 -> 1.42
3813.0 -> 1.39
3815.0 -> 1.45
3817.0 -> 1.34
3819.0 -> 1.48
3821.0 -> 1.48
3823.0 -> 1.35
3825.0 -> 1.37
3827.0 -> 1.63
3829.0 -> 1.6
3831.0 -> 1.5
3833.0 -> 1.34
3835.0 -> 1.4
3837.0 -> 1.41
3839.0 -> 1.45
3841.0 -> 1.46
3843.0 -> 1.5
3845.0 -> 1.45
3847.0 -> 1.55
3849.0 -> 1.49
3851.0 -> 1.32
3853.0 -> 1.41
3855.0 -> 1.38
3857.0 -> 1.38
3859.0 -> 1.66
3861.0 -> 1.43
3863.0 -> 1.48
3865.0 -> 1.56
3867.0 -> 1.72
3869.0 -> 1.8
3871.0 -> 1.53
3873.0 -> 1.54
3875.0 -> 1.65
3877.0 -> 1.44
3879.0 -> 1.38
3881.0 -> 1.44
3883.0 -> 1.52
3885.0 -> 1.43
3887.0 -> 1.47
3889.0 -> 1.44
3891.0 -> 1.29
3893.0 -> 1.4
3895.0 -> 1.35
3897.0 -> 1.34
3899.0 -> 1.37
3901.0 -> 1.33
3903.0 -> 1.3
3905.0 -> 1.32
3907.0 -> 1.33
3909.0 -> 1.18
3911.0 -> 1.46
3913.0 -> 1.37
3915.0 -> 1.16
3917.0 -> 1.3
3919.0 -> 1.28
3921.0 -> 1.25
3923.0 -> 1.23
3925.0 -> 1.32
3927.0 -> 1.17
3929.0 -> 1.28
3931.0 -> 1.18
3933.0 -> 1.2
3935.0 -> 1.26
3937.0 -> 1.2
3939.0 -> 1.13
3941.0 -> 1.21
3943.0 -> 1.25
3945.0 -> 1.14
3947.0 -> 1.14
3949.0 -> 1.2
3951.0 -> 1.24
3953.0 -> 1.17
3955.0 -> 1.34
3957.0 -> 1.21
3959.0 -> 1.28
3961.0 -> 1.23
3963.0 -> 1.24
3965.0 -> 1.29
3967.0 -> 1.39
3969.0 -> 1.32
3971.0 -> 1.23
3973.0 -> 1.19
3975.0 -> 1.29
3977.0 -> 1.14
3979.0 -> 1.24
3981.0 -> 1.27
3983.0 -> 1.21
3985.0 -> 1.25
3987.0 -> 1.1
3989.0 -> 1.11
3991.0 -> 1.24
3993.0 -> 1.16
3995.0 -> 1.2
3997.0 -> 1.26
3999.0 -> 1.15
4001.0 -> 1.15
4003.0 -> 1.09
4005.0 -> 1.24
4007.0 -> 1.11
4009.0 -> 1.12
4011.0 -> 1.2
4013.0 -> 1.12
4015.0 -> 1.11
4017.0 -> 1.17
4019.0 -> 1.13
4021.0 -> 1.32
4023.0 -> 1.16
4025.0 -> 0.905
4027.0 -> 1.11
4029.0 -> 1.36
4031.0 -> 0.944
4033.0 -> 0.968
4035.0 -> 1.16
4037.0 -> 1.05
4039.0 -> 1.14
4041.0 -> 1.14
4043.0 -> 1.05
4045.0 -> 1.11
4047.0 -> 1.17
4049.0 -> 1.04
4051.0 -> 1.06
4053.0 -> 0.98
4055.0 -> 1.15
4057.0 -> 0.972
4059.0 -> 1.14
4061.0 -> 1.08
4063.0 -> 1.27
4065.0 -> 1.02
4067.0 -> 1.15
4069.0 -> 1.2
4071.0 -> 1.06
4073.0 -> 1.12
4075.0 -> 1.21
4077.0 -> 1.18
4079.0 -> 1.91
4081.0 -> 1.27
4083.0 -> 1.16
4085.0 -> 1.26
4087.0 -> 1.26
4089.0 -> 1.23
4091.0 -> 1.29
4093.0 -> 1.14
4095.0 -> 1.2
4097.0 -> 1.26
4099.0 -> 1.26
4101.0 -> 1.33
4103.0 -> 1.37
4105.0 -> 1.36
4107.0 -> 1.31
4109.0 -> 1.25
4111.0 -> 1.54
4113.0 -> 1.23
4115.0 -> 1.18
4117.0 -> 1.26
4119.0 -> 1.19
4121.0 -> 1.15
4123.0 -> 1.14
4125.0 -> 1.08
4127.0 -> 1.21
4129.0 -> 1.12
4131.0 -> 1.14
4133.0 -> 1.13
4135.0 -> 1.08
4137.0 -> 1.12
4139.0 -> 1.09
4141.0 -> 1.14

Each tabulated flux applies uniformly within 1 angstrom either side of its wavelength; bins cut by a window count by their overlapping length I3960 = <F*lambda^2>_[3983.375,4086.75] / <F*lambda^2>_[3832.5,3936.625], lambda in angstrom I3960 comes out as 0.9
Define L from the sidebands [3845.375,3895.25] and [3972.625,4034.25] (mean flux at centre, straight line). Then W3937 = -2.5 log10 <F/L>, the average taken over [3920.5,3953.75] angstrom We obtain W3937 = 0.10 mag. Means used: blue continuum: 1.48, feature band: 1.21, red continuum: 1.16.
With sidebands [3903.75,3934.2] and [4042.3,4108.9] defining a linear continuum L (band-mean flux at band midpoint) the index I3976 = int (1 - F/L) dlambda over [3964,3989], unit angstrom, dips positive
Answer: 0.1 angstrom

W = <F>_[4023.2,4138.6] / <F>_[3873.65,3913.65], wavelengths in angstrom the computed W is 0.85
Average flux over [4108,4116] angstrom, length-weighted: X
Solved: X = 1.3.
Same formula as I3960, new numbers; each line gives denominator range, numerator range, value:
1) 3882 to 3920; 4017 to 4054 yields 0.87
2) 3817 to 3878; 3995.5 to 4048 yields 0.83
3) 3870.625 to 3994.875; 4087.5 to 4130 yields 1.06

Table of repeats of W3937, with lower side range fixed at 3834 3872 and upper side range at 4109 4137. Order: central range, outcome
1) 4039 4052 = 0.163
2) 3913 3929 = 0.132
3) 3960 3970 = 0.059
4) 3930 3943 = 0.166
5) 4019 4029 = 0.135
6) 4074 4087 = -0.076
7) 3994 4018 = 0.141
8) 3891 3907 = 0.079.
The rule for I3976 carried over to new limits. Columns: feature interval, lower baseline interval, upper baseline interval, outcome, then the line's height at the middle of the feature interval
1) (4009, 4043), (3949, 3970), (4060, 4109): 3.6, 1.26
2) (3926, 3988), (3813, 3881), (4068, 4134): 6.8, 1.38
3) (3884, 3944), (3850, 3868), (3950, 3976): 3.2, 1.37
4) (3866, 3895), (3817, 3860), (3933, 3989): -2.6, 1.38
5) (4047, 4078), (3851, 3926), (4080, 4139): 3.7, 1.26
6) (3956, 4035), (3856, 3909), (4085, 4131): 9.6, 1.35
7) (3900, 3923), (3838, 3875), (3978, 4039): 1.4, 1.38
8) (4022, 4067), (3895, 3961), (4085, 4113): 6.6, 1.28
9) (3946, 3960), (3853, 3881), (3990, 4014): 0.8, 1.3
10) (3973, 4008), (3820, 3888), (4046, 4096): 2.8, 1.29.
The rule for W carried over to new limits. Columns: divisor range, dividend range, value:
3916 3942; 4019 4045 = 0.90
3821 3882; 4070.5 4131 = 0.84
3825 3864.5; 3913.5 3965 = 0.84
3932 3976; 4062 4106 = 1.01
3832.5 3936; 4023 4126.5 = 0.85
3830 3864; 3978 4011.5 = 0.82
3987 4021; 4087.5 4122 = 1.09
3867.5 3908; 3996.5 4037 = 0.79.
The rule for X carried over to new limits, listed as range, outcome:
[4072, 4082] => 1.34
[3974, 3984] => 1.23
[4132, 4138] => 1.11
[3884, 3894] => 1.41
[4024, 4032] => 1.08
